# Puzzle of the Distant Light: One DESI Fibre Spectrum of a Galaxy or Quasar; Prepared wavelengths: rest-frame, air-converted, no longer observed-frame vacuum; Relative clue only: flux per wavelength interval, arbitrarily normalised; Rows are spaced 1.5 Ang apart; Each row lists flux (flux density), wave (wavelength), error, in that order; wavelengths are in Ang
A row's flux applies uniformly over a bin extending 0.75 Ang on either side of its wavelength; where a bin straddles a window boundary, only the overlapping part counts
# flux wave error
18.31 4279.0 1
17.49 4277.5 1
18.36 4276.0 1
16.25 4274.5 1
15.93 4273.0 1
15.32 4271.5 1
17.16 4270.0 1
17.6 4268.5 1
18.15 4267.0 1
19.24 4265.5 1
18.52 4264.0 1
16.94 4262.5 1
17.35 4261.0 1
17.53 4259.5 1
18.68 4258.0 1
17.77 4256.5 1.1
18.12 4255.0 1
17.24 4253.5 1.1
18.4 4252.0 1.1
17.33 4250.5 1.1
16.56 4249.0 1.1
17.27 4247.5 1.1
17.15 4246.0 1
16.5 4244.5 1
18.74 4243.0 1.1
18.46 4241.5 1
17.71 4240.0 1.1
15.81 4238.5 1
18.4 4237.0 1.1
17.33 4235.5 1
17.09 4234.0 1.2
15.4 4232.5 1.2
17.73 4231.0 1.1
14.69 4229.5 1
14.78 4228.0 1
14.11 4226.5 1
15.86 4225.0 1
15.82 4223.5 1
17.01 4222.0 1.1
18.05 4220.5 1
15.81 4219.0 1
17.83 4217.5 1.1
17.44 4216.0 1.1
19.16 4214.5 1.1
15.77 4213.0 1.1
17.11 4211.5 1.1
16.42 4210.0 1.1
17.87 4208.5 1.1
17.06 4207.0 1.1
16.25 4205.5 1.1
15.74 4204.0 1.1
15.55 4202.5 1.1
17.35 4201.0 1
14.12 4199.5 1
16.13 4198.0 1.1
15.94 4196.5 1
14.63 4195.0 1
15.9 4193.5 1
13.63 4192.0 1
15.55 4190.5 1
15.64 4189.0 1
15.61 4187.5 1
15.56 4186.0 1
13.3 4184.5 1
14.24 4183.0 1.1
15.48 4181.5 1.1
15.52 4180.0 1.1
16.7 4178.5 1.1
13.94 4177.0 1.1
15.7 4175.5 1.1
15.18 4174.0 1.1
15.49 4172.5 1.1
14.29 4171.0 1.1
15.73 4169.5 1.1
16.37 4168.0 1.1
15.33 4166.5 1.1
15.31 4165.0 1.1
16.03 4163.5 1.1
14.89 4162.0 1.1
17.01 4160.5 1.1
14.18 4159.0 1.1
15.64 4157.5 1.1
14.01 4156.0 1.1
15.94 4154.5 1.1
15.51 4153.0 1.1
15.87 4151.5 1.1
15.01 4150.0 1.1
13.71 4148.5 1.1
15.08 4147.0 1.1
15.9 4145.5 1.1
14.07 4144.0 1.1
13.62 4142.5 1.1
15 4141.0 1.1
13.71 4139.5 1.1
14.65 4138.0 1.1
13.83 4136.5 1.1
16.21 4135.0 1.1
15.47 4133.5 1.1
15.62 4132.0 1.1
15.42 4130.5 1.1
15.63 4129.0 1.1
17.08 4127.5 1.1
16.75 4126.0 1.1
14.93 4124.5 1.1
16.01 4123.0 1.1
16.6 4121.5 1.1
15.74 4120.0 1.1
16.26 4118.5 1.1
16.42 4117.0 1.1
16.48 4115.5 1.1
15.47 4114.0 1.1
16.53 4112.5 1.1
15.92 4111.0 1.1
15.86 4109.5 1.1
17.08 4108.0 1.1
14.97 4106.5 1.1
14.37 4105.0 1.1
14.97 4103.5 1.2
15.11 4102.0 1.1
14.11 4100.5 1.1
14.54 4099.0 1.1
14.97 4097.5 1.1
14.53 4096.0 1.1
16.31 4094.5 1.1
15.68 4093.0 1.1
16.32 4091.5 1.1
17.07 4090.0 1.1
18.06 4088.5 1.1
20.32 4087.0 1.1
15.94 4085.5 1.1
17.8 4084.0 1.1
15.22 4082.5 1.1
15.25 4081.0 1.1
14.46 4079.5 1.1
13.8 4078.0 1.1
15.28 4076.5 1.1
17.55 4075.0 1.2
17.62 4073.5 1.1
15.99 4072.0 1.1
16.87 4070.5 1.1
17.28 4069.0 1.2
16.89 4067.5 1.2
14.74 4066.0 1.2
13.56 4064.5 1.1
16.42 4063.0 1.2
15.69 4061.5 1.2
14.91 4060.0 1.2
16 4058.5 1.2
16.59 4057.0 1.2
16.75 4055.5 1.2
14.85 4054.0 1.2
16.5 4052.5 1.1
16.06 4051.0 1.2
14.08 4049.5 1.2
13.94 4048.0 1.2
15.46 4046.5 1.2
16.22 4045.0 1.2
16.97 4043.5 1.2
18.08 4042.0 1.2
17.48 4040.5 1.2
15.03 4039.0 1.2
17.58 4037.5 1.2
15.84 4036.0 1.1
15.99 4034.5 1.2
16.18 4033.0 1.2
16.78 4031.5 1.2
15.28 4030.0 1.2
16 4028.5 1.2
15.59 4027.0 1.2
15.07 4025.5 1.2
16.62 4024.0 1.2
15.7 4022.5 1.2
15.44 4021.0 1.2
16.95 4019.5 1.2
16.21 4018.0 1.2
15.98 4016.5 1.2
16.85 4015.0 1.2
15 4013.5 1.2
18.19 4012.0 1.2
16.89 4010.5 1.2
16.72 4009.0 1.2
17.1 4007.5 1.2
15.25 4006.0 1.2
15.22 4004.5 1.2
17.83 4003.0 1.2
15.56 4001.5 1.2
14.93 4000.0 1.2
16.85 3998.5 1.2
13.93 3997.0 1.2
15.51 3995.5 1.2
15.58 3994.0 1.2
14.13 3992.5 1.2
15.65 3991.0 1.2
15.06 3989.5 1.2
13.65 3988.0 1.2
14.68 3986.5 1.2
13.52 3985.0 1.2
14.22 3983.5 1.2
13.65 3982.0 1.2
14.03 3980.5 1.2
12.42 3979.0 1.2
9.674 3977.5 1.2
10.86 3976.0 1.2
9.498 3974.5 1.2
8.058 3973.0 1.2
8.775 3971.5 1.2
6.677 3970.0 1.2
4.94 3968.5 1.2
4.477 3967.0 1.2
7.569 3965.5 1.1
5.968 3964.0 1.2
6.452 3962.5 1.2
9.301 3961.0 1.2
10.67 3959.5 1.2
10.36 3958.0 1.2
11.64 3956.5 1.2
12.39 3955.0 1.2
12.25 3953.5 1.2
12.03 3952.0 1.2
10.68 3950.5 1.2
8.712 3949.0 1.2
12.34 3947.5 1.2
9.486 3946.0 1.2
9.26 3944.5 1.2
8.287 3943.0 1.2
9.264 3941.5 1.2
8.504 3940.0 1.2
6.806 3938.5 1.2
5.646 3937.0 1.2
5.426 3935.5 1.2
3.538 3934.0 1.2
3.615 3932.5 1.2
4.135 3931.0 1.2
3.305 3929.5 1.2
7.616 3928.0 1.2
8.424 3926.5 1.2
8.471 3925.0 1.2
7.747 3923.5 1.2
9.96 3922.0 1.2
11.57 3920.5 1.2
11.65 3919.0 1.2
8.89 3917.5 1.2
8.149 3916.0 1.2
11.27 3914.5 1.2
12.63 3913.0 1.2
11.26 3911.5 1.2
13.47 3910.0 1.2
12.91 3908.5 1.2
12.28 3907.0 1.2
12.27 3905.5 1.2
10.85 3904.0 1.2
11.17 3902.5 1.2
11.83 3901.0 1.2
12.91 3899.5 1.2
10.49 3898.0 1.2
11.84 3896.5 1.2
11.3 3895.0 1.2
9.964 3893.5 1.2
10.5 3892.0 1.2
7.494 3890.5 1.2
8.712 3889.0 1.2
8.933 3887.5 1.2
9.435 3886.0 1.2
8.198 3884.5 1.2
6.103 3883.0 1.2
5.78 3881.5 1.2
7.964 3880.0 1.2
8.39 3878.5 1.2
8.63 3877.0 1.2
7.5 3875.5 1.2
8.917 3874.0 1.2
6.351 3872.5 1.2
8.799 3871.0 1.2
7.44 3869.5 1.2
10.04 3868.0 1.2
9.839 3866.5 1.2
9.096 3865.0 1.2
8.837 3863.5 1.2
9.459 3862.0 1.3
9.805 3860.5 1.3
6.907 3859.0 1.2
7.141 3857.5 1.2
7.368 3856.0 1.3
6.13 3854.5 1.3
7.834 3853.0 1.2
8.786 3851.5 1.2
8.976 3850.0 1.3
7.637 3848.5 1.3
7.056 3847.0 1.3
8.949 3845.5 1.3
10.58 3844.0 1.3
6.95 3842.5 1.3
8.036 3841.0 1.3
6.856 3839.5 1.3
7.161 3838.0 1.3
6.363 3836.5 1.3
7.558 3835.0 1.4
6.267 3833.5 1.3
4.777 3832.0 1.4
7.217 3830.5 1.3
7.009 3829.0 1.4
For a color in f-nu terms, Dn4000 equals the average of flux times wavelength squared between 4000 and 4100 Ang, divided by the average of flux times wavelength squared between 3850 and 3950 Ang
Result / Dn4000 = 1.9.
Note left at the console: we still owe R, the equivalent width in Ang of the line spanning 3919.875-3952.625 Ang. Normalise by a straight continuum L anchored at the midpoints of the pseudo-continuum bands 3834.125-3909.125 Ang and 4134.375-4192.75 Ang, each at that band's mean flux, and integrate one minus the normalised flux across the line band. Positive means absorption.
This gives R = 7.5 Ang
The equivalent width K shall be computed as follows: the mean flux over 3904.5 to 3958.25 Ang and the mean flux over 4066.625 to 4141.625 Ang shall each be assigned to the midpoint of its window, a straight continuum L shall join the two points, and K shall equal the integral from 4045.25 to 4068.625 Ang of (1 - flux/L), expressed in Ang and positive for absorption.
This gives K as -2.4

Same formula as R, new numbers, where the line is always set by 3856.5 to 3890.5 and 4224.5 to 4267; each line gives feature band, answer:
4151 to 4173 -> -0.37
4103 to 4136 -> -4.03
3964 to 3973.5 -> 3.51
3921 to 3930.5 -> 1.90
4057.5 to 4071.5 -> -3.26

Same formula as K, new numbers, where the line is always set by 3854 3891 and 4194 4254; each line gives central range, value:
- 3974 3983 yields -0.9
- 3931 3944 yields 4.6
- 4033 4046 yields -4.7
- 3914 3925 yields -0.6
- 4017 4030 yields -4.5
